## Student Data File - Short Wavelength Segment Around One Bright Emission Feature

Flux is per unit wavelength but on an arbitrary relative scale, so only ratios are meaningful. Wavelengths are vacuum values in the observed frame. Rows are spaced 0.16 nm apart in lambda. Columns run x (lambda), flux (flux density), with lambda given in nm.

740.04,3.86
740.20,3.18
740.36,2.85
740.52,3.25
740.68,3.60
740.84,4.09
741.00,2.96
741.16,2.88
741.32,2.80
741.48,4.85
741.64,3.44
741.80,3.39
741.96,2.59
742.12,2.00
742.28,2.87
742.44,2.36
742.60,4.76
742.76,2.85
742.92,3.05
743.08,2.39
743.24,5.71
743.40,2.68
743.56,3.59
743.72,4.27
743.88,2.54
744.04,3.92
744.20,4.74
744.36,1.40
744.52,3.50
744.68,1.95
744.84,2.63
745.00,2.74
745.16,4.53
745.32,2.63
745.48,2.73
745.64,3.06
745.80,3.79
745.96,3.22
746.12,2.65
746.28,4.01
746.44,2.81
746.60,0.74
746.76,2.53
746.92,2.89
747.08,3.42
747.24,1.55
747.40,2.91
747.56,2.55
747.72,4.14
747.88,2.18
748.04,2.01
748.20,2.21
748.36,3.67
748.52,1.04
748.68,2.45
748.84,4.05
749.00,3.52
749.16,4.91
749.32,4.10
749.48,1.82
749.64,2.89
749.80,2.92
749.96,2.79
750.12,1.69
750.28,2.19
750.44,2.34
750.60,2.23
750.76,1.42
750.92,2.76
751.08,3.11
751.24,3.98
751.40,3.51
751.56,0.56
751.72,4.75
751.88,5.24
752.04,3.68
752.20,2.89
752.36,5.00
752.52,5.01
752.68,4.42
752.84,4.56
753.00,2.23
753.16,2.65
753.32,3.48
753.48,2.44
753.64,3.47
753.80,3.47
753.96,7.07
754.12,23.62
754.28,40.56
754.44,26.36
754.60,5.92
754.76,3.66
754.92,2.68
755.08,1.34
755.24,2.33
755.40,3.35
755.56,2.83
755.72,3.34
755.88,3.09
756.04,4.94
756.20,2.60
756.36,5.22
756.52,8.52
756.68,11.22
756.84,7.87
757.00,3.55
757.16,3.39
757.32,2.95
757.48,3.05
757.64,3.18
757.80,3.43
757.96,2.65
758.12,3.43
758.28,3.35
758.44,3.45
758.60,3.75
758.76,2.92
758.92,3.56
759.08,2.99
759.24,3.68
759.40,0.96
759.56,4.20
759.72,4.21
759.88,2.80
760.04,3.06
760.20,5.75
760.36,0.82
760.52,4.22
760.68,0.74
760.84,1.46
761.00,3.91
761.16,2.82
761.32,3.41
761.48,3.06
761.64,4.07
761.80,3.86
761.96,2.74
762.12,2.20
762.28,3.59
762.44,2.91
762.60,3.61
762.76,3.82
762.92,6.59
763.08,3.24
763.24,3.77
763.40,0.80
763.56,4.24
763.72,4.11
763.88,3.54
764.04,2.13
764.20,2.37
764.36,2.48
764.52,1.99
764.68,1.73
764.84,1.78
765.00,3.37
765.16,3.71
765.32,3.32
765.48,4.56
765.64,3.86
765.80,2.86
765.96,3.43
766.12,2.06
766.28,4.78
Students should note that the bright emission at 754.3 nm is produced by H-alpha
